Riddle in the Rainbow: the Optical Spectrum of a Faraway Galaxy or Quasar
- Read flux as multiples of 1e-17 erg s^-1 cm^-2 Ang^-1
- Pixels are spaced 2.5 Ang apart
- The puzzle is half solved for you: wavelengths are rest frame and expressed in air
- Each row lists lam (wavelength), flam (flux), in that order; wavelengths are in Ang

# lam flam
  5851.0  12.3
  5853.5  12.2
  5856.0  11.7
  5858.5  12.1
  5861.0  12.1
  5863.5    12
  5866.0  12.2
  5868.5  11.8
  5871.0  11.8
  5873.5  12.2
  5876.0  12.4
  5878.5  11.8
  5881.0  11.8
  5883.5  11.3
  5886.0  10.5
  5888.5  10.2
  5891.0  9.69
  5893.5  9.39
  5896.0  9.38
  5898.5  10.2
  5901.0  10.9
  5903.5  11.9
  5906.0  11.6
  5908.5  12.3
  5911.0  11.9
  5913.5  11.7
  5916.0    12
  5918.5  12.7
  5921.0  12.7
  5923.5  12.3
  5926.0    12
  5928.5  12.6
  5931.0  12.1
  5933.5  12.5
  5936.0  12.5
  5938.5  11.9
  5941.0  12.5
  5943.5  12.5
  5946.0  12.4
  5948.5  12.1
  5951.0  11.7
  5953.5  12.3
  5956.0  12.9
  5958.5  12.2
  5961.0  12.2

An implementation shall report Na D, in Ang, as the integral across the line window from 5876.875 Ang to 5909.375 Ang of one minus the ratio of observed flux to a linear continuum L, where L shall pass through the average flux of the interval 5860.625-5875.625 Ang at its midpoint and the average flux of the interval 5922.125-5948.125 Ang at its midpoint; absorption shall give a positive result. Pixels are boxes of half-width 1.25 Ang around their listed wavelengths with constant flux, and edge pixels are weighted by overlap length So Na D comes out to 3.5 Ang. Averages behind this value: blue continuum 12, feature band 10.8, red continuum 12.3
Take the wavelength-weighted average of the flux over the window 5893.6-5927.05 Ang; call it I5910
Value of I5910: 11.6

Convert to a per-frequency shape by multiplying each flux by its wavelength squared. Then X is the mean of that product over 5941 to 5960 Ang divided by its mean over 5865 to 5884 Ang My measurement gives 1.1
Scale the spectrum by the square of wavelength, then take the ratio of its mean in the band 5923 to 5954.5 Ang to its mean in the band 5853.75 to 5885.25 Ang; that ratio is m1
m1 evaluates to 1.05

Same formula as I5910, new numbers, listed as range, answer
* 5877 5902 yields 10.5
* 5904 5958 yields 12.2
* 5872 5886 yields 11.8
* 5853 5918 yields 11.4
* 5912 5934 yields 12.3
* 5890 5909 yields 10.6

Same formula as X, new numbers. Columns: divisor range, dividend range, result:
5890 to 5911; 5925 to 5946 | 1.16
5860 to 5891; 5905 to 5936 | 1.07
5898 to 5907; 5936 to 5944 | 1.11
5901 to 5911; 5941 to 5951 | 1.05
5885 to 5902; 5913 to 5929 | 1.24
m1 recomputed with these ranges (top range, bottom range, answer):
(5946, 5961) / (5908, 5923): 1.02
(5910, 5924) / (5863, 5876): 1.03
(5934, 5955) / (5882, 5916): 1.14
